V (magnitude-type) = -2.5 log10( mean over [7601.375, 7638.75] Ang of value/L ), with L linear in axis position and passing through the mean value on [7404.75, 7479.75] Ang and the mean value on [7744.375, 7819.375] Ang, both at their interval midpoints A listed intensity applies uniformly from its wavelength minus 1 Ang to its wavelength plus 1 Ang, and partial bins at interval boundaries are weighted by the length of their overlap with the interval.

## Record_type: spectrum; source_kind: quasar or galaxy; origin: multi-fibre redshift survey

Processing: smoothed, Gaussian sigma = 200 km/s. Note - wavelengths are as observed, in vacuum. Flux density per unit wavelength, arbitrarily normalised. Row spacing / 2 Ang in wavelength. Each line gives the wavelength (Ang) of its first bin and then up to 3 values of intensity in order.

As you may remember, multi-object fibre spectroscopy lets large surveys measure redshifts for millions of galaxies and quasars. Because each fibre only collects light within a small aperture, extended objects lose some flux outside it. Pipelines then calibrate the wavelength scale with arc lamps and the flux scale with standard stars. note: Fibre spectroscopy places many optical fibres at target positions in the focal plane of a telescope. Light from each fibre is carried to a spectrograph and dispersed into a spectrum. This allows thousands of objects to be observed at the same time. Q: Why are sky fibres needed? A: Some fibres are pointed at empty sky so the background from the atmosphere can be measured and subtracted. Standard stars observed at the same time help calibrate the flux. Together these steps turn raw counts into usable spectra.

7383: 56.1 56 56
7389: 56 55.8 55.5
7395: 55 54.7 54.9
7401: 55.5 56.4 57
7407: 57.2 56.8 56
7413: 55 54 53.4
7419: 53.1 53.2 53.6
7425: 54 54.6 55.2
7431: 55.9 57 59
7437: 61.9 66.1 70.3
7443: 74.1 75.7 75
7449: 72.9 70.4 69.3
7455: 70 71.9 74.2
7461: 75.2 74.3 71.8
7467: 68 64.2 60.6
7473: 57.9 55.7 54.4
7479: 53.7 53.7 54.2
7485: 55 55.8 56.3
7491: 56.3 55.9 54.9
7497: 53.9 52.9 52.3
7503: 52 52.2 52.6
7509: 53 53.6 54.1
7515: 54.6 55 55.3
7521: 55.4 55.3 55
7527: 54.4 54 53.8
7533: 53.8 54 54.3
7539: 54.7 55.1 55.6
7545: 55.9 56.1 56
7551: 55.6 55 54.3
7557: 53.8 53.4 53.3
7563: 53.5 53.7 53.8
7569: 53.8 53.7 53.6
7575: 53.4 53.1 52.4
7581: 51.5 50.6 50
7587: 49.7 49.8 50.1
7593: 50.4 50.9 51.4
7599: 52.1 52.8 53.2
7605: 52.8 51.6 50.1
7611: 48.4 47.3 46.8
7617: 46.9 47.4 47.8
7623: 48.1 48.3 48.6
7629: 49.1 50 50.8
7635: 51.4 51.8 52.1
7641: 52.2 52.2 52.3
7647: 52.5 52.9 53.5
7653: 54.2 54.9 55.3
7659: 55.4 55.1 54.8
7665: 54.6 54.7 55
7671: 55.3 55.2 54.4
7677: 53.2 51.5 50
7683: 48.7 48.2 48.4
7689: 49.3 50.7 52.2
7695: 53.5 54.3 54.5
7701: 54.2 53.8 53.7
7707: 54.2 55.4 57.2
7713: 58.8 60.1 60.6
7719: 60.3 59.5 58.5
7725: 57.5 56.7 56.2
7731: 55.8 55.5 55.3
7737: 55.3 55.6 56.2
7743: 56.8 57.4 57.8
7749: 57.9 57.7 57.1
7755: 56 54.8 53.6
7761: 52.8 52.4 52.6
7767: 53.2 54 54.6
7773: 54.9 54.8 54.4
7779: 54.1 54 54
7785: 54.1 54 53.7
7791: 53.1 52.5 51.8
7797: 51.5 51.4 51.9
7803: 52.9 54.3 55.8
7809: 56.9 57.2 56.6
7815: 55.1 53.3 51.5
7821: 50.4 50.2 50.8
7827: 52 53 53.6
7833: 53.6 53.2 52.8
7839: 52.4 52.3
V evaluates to 0.175 mag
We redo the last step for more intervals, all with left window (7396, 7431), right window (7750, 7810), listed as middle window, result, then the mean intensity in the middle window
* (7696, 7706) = 0.00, 54.1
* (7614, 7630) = 0.14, 47.9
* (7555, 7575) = 0.02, 53.6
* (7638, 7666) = 0.01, 53.7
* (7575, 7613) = 0.07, 51.1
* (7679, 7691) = 0.10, 49.3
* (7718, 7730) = -0.08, 58.1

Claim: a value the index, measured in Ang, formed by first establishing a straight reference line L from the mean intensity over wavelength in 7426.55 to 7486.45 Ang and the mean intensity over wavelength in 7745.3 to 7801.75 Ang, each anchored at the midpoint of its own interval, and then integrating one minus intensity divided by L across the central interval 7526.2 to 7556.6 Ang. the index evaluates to 3.4 Ang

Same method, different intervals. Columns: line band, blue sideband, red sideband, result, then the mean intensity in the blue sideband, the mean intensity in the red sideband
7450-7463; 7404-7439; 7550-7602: -4.0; 56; 52.5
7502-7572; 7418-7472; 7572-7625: 2.5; 65.2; 50.4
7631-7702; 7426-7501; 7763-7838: 5.3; 62.5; 53.4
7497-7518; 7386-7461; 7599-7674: 1.4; 60.6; 51.8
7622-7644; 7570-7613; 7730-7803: 0.7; 51.4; 54.5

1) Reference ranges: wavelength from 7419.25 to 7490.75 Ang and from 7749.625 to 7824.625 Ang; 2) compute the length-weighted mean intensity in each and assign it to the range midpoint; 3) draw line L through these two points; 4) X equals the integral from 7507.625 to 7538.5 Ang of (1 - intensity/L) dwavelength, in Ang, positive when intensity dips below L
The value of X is 3.36 Ang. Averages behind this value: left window 62.8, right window 53.9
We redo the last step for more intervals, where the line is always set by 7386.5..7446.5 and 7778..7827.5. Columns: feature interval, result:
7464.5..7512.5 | 0.82 Ang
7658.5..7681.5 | 0.32 Ang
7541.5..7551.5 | 0.10 Ang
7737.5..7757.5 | -1.02 Ang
